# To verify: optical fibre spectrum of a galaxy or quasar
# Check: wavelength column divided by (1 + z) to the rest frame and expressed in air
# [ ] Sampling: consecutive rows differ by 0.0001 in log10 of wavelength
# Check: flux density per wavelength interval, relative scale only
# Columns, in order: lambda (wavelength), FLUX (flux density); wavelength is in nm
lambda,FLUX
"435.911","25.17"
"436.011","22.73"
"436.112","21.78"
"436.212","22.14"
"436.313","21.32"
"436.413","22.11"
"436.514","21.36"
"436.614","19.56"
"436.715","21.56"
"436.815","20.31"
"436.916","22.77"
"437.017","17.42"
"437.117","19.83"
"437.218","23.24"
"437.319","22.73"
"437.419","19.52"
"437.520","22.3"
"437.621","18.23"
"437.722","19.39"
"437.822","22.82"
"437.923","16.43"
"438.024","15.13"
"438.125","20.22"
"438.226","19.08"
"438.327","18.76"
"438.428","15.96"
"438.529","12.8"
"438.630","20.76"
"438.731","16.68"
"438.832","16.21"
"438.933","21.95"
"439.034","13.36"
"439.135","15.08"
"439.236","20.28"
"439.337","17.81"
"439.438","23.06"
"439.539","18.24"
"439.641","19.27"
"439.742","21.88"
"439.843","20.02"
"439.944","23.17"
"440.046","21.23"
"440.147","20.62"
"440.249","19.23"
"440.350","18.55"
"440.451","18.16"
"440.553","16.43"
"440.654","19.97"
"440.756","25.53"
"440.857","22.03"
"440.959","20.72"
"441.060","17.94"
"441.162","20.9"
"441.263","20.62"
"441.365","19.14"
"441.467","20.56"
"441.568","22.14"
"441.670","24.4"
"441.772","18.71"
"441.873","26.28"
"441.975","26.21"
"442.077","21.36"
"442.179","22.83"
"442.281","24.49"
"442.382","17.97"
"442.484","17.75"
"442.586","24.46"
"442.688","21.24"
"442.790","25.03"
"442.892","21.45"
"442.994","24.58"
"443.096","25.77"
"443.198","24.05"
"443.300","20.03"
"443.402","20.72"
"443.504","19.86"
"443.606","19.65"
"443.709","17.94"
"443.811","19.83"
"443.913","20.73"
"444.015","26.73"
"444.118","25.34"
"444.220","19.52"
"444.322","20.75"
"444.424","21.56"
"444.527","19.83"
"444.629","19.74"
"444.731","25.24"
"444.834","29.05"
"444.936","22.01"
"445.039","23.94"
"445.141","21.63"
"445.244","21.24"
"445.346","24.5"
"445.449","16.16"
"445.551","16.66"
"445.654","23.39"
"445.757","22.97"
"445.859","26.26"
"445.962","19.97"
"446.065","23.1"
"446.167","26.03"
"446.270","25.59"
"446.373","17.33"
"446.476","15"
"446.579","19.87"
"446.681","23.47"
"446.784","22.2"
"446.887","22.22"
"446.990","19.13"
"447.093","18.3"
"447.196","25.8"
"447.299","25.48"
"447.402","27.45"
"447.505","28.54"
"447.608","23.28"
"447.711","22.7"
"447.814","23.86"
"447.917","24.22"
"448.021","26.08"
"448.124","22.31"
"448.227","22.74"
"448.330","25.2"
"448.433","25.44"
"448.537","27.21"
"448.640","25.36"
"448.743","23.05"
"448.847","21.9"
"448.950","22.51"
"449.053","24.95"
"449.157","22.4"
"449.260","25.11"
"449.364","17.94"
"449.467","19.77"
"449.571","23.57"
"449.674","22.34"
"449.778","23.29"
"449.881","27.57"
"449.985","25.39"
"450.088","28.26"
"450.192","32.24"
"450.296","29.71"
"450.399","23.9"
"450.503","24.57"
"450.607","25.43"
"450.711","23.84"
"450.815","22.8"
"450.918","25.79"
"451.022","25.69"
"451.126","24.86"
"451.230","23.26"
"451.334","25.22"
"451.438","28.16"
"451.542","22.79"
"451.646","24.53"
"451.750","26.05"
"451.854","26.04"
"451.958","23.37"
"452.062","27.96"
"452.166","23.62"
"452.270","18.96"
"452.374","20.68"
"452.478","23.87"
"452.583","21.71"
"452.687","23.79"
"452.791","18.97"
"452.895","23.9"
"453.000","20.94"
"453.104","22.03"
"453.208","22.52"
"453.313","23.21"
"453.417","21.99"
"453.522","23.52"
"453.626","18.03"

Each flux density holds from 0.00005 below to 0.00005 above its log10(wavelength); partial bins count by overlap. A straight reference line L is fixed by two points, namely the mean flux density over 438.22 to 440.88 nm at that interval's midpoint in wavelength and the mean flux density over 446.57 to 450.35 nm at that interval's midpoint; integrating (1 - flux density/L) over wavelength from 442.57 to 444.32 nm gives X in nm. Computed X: -0.066 nm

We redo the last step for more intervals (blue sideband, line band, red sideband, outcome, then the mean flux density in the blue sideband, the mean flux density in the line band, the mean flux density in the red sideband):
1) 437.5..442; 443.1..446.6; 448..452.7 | 0.03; 19.7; 21.7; 24.4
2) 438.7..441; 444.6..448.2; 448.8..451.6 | 0.00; 19.6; 22.7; 24.6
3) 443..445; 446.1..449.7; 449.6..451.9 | 0.14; 22.1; 23.1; 25.5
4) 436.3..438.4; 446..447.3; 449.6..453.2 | 0.08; 20.1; 21.6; 24.4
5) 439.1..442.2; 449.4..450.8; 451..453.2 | -0.13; 20.7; 25.2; 23.6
